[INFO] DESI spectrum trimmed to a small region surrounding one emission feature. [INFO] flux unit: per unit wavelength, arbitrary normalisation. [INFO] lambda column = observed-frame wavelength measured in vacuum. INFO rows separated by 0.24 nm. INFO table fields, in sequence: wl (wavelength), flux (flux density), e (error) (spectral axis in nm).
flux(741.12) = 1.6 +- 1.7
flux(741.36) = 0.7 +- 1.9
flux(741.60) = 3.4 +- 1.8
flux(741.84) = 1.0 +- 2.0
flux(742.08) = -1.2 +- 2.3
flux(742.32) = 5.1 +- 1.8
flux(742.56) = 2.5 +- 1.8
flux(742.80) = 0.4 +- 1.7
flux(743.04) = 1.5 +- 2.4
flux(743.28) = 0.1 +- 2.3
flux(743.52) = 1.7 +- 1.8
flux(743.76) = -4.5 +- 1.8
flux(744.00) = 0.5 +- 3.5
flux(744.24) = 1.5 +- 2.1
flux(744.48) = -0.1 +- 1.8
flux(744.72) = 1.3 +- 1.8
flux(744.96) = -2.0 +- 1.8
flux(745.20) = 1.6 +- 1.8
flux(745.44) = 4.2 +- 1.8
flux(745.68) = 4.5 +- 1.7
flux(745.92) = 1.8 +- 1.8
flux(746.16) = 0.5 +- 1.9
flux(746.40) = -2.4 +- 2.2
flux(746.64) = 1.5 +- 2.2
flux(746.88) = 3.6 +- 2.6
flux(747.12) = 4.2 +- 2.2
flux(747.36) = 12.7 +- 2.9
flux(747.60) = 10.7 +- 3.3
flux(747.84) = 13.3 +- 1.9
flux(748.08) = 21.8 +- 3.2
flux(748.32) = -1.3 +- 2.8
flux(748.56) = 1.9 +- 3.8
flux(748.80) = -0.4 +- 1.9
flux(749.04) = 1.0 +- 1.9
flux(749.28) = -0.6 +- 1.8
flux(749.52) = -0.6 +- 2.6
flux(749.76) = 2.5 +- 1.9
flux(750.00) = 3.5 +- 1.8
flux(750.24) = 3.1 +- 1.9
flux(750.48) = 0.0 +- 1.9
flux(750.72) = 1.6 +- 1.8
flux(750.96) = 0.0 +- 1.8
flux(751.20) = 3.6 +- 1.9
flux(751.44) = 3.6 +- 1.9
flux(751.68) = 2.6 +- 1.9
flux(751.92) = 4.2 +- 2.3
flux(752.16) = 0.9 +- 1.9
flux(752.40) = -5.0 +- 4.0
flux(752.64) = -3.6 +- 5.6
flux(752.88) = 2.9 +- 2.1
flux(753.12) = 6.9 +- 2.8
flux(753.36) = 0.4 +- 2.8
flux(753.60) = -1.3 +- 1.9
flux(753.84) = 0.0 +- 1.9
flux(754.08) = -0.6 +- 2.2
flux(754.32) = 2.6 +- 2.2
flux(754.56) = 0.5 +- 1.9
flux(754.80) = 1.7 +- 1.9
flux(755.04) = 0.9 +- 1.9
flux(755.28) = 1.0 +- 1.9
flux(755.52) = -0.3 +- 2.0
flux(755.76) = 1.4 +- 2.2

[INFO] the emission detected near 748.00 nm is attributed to [O II]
